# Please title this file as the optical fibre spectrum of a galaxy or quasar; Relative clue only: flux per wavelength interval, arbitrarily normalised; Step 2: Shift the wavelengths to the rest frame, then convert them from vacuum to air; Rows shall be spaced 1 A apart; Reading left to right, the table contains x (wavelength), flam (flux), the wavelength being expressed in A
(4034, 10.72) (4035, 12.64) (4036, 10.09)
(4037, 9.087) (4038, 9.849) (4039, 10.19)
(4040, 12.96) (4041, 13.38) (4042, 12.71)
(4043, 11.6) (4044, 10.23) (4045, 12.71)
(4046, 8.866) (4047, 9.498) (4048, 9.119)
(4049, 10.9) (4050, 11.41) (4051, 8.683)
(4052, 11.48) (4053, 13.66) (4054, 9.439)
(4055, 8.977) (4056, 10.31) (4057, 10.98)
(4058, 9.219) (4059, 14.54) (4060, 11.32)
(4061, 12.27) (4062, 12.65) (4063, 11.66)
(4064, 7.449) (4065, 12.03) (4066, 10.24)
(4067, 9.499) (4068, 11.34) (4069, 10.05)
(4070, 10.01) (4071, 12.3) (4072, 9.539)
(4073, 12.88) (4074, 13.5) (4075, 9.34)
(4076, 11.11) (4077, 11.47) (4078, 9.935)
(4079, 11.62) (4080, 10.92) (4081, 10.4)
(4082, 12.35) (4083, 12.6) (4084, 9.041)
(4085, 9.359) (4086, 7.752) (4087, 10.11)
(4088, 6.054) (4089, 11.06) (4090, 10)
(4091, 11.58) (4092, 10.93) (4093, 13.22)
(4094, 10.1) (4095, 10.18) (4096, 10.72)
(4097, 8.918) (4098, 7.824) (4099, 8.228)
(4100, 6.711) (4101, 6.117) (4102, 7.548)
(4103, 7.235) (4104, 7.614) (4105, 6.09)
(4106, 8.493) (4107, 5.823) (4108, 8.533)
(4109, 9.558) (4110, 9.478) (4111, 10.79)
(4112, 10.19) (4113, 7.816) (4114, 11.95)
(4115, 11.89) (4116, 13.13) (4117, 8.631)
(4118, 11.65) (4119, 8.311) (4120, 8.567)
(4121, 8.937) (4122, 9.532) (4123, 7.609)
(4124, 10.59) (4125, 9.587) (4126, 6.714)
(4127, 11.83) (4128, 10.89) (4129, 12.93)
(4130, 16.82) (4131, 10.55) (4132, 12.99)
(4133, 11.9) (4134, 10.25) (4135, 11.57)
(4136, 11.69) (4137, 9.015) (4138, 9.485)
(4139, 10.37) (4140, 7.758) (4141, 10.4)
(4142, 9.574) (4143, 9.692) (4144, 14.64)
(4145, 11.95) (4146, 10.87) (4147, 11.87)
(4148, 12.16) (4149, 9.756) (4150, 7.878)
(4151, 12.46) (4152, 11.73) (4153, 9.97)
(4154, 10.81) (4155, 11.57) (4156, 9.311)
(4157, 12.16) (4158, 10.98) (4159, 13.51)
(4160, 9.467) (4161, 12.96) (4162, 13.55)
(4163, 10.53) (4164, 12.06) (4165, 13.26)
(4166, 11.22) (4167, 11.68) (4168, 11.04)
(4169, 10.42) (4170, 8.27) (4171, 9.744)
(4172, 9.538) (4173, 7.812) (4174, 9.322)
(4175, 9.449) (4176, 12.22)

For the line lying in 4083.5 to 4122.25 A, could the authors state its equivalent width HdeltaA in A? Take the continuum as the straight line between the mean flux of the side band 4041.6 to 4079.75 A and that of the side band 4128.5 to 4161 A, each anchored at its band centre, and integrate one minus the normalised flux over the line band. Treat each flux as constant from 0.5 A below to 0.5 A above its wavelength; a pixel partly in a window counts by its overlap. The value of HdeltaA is 6.4 A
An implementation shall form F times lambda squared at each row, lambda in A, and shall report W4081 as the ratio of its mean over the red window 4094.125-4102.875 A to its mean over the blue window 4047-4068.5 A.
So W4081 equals 0.79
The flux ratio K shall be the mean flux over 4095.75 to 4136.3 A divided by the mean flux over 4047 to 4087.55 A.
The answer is 0.9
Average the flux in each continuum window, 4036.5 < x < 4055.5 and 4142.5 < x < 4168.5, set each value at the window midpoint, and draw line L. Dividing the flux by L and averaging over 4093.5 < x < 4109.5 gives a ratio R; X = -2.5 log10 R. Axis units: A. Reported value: 0.34 mag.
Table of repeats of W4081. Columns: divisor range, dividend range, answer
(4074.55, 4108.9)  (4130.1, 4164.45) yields 1.22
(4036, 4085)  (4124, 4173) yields 1.05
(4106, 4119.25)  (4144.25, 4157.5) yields 1.15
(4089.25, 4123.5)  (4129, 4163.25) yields 1.24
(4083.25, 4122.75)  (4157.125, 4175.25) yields 1.21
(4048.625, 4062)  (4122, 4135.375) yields 1.03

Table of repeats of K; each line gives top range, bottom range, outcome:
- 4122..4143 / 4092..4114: 1.21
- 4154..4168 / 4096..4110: 1.50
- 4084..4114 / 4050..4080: 0.82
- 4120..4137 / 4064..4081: 0.99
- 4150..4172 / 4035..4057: 1.04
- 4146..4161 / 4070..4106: 1.12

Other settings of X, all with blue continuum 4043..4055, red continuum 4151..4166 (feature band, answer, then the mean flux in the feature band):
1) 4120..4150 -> 0.07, 10.7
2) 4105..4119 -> 0.16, 9.65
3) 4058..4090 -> 0.00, 10.8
